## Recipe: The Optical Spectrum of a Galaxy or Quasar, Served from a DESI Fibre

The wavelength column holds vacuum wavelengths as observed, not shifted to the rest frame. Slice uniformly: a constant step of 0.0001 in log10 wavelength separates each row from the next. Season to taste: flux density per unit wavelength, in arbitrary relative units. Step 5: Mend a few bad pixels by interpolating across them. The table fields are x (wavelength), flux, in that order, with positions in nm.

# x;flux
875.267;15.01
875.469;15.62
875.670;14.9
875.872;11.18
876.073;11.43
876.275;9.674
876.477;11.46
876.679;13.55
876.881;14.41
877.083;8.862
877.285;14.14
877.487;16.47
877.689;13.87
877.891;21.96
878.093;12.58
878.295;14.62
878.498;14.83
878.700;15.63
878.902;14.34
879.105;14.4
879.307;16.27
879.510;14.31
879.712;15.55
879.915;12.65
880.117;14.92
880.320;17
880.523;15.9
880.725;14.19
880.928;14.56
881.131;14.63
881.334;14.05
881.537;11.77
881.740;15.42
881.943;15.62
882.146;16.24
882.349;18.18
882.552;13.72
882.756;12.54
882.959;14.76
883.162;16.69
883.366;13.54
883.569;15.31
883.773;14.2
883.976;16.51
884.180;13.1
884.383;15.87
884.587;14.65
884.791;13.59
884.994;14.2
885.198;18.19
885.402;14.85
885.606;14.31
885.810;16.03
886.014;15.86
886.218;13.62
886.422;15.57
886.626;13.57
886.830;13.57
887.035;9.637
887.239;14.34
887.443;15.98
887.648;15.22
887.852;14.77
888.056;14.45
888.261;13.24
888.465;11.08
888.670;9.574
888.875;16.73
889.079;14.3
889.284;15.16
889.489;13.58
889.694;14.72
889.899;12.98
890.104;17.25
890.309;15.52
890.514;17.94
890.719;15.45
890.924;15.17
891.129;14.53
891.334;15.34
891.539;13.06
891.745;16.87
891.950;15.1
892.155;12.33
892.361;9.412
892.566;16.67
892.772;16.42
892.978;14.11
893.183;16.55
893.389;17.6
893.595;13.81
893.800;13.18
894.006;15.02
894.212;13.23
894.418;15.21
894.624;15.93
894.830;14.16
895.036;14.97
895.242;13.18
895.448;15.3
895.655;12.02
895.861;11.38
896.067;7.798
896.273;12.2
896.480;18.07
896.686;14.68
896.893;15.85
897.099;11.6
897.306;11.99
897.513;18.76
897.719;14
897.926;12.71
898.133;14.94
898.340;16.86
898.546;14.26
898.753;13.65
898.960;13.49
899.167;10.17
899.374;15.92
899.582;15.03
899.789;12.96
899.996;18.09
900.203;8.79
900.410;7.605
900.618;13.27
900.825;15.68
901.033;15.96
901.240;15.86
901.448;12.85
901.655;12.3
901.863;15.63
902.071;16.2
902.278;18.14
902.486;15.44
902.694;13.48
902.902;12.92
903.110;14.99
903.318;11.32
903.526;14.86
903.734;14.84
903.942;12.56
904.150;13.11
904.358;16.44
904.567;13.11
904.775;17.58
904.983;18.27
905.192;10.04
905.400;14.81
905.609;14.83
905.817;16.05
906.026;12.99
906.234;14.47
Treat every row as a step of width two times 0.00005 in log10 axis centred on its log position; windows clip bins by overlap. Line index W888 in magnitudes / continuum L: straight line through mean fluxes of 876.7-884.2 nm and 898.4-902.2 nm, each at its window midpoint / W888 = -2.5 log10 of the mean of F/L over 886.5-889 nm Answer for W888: 0.07 mag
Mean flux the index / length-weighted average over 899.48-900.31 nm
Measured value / 13.7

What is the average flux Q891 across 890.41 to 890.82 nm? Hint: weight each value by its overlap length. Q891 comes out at 16.7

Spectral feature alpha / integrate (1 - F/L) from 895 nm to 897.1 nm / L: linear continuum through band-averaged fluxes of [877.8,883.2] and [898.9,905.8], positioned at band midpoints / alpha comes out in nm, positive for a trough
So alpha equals 0.148 nm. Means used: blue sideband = 15.1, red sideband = 14.2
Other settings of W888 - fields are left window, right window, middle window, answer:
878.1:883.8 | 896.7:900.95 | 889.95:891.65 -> -0.09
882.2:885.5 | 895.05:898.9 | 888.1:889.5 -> 0.09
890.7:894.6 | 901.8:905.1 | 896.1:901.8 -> 0.07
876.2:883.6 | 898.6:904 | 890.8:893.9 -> -0.04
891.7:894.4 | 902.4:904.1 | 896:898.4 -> 0.01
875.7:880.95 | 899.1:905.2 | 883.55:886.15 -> -0.07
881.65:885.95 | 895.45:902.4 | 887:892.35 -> 0.02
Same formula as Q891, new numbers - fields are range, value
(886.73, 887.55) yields 13.4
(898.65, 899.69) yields 13.6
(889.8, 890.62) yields 15.9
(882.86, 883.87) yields 14.9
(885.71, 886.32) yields 15.2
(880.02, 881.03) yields 15.3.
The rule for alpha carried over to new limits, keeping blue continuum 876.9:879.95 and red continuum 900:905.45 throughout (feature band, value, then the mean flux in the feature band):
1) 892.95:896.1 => 0.05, 14.1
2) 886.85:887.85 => 0.04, 13.9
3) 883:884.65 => -0.04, 15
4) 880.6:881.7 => 0.05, 14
